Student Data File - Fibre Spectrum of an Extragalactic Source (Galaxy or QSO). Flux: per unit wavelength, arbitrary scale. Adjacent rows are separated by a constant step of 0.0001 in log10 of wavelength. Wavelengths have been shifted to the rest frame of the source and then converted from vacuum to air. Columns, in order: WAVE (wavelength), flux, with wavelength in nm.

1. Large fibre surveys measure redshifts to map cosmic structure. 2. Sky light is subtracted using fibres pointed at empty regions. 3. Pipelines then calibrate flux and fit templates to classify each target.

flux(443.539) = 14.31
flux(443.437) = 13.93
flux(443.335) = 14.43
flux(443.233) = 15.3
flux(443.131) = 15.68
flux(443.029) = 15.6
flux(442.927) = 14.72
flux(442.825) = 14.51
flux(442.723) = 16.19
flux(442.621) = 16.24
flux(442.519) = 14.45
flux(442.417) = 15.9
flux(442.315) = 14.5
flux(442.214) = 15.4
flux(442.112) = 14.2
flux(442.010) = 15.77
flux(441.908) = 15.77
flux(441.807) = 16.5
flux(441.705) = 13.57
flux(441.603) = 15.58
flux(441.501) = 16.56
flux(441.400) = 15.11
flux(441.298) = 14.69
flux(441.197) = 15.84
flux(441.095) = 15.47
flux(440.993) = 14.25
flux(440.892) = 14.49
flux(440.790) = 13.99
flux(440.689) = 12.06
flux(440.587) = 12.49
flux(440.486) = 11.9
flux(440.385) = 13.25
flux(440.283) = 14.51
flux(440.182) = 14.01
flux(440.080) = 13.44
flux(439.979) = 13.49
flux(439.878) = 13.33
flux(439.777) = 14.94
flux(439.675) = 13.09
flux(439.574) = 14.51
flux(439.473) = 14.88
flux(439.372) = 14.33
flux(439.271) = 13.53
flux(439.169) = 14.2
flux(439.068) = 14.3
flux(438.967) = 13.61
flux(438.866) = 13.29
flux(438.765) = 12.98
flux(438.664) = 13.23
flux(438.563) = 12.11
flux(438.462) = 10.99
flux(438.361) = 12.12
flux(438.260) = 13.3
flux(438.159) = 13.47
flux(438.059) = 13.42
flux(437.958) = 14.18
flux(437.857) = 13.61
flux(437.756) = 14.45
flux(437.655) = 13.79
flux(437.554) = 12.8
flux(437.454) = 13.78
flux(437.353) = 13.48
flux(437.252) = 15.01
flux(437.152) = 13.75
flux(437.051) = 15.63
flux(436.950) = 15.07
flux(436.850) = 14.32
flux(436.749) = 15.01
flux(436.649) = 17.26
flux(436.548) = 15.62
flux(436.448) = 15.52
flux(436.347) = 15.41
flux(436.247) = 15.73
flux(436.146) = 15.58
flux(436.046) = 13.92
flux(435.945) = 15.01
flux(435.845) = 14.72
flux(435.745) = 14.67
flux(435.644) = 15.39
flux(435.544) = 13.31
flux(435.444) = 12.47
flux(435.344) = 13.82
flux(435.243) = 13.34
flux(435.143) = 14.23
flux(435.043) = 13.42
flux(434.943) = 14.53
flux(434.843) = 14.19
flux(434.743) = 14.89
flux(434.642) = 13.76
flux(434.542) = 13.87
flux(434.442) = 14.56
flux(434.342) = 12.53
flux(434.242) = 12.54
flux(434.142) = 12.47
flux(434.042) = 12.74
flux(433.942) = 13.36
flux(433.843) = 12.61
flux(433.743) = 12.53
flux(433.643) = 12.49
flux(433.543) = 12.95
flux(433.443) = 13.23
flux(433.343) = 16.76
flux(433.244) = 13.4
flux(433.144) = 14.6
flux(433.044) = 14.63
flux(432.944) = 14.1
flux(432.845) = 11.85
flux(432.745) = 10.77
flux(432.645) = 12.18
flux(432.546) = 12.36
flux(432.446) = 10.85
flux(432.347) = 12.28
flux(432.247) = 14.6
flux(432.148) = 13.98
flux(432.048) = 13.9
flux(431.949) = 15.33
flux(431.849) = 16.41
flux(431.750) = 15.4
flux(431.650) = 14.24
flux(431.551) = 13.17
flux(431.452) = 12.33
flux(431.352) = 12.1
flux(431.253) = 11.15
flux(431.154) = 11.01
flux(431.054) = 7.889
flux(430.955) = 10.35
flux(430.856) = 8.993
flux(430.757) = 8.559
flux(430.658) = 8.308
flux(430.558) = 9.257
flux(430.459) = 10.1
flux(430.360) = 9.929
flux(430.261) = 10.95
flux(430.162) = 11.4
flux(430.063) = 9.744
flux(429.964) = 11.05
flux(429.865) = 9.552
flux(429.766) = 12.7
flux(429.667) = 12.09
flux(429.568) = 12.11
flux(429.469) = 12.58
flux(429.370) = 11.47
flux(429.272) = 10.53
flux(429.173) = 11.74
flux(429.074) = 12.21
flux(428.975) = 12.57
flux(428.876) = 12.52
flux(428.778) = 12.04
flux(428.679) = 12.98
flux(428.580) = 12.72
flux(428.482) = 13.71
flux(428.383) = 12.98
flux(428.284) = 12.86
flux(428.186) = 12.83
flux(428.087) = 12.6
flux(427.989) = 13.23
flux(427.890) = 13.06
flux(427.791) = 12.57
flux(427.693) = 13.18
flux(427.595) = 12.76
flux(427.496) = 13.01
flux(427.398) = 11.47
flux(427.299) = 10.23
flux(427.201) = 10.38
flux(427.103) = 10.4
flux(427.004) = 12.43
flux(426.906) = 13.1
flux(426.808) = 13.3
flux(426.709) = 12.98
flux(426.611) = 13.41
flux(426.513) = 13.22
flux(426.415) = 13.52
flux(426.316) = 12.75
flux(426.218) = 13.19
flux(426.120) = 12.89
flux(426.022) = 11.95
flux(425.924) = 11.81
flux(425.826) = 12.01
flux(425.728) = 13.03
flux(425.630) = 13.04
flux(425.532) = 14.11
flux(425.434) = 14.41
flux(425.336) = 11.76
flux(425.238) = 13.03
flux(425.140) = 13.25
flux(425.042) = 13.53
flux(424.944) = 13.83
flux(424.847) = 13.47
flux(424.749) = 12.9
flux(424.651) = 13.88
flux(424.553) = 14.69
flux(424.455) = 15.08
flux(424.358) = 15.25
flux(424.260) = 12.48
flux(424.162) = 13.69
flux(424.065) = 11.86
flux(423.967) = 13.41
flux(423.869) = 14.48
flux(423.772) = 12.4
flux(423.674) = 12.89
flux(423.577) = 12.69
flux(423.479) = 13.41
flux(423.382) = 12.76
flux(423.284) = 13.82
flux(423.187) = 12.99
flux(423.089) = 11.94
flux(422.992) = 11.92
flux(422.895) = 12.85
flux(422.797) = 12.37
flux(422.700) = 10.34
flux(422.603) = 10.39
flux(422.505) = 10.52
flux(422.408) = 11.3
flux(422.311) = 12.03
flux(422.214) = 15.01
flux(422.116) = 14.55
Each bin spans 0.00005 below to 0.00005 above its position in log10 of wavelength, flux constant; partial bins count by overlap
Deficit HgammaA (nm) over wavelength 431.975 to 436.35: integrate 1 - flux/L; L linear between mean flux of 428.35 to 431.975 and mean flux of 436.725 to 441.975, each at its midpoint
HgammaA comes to -0.334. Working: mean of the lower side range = 11.6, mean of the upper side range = 14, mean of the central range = 13.6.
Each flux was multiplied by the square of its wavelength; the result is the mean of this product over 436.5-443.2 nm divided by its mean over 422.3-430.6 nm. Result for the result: 1.2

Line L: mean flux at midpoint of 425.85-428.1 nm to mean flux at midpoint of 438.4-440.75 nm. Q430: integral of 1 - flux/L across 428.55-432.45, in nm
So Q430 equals 0.30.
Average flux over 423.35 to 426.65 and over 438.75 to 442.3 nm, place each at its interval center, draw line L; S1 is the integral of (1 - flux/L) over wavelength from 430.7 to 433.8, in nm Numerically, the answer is 0.23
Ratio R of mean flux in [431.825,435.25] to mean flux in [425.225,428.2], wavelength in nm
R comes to 1.07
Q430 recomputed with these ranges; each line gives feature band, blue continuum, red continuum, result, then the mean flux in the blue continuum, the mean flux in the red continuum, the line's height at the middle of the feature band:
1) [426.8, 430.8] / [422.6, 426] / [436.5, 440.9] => 0.47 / 13.1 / 13.8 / 13.3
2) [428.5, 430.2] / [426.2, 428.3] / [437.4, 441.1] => 0.12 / 12.6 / 13.5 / 12.7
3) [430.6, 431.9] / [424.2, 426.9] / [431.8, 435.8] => 0.19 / 13.3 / 13.5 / 13.5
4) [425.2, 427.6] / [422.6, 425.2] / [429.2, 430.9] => -0.10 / 13.1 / 10.6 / 12.1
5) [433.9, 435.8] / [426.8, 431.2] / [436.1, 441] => -0.10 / 11.5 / 13.9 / 13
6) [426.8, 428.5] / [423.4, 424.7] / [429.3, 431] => -0.09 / 13.5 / 10.5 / 11.8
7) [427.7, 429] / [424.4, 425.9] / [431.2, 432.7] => 0.05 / 13.5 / 13.3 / 13.4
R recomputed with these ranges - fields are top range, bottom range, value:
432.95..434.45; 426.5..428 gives 1.08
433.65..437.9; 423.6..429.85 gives 1.11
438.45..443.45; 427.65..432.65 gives 1.20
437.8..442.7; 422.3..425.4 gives 1.10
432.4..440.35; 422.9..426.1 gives 1.05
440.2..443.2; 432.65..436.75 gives 1.06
